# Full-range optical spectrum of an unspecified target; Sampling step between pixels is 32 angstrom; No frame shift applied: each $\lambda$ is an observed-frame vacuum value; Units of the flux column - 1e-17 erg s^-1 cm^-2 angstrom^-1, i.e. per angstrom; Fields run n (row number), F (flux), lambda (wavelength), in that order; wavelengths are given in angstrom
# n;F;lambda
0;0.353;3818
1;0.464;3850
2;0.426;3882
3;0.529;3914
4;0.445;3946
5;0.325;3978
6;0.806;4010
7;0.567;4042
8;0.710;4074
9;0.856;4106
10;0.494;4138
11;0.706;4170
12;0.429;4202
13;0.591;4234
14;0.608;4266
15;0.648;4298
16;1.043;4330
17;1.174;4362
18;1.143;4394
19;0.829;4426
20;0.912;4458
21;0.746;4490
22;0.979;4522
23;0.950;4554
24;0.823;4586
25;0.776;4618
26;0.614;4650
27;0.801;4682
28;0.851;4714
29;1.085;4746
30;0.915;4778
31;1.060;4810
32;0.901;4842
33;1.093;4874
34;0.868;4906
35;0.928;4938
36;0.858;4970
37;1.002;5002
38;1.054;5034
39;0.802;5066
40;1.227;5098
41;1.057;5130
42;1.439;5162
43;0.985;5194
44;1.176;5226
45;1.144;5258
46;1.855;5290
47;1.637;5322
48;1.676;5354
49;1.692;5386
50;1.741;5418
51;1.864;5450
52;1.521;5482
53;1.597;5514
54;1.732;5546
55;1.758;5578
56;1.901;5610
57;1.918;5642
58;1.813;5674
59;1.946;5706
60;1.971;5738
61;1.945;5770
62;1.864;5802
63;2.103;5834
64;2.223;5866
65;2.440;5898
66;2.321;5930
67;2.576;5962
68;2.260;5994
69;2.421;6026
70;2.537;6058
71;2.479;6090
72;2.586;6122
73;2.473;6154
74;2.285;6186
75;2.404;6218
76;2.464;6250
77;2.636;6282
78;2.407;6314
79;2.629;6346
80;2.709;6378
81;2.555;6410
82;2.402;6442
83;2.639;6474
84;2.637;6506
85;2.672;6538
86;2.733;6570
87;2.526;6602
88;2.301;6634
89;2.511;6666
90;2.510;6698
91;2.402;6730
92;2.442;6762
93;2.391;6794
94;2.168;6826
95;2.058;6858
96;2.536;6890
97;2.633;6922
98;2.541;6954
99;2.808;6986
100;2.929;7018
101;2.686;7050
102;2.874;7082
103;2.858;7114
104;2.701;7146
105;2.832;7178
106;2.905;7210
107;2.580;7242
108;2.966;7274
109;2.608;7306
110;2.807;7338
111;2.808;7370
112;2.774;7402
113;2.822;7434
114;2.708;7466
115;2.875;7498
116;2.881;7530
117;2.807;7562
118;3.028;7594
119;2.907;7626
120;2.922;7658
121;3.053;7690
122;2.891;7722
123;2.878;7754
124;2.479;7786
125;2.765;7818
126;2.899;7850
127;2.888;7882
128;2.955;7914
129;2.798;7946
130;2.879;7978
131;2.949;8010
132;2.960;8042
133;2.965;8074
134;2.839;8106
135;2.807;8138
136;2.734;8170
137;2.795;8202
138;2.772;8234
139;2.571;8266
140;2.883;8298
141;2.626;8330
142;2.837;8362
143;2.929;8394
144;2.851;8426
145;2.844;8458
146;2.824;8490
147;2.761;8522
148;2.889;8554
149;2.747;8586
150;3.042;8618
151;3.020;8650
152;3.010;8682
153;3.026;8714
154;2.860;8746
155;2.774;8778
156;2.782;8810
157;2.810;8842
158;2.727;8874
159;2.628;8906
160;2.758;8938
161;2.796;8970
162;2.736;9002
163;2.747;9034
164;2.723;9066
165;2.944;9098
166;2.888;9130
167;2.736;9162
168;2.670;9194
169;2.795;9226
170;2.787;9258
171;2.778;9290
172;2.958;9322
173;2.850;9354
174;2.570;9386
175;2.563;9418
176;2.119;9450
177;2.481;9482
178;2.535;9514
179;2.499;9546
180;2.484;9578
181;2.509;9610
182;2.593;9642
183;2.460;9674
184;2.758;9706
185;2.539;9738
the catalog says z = 0.322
